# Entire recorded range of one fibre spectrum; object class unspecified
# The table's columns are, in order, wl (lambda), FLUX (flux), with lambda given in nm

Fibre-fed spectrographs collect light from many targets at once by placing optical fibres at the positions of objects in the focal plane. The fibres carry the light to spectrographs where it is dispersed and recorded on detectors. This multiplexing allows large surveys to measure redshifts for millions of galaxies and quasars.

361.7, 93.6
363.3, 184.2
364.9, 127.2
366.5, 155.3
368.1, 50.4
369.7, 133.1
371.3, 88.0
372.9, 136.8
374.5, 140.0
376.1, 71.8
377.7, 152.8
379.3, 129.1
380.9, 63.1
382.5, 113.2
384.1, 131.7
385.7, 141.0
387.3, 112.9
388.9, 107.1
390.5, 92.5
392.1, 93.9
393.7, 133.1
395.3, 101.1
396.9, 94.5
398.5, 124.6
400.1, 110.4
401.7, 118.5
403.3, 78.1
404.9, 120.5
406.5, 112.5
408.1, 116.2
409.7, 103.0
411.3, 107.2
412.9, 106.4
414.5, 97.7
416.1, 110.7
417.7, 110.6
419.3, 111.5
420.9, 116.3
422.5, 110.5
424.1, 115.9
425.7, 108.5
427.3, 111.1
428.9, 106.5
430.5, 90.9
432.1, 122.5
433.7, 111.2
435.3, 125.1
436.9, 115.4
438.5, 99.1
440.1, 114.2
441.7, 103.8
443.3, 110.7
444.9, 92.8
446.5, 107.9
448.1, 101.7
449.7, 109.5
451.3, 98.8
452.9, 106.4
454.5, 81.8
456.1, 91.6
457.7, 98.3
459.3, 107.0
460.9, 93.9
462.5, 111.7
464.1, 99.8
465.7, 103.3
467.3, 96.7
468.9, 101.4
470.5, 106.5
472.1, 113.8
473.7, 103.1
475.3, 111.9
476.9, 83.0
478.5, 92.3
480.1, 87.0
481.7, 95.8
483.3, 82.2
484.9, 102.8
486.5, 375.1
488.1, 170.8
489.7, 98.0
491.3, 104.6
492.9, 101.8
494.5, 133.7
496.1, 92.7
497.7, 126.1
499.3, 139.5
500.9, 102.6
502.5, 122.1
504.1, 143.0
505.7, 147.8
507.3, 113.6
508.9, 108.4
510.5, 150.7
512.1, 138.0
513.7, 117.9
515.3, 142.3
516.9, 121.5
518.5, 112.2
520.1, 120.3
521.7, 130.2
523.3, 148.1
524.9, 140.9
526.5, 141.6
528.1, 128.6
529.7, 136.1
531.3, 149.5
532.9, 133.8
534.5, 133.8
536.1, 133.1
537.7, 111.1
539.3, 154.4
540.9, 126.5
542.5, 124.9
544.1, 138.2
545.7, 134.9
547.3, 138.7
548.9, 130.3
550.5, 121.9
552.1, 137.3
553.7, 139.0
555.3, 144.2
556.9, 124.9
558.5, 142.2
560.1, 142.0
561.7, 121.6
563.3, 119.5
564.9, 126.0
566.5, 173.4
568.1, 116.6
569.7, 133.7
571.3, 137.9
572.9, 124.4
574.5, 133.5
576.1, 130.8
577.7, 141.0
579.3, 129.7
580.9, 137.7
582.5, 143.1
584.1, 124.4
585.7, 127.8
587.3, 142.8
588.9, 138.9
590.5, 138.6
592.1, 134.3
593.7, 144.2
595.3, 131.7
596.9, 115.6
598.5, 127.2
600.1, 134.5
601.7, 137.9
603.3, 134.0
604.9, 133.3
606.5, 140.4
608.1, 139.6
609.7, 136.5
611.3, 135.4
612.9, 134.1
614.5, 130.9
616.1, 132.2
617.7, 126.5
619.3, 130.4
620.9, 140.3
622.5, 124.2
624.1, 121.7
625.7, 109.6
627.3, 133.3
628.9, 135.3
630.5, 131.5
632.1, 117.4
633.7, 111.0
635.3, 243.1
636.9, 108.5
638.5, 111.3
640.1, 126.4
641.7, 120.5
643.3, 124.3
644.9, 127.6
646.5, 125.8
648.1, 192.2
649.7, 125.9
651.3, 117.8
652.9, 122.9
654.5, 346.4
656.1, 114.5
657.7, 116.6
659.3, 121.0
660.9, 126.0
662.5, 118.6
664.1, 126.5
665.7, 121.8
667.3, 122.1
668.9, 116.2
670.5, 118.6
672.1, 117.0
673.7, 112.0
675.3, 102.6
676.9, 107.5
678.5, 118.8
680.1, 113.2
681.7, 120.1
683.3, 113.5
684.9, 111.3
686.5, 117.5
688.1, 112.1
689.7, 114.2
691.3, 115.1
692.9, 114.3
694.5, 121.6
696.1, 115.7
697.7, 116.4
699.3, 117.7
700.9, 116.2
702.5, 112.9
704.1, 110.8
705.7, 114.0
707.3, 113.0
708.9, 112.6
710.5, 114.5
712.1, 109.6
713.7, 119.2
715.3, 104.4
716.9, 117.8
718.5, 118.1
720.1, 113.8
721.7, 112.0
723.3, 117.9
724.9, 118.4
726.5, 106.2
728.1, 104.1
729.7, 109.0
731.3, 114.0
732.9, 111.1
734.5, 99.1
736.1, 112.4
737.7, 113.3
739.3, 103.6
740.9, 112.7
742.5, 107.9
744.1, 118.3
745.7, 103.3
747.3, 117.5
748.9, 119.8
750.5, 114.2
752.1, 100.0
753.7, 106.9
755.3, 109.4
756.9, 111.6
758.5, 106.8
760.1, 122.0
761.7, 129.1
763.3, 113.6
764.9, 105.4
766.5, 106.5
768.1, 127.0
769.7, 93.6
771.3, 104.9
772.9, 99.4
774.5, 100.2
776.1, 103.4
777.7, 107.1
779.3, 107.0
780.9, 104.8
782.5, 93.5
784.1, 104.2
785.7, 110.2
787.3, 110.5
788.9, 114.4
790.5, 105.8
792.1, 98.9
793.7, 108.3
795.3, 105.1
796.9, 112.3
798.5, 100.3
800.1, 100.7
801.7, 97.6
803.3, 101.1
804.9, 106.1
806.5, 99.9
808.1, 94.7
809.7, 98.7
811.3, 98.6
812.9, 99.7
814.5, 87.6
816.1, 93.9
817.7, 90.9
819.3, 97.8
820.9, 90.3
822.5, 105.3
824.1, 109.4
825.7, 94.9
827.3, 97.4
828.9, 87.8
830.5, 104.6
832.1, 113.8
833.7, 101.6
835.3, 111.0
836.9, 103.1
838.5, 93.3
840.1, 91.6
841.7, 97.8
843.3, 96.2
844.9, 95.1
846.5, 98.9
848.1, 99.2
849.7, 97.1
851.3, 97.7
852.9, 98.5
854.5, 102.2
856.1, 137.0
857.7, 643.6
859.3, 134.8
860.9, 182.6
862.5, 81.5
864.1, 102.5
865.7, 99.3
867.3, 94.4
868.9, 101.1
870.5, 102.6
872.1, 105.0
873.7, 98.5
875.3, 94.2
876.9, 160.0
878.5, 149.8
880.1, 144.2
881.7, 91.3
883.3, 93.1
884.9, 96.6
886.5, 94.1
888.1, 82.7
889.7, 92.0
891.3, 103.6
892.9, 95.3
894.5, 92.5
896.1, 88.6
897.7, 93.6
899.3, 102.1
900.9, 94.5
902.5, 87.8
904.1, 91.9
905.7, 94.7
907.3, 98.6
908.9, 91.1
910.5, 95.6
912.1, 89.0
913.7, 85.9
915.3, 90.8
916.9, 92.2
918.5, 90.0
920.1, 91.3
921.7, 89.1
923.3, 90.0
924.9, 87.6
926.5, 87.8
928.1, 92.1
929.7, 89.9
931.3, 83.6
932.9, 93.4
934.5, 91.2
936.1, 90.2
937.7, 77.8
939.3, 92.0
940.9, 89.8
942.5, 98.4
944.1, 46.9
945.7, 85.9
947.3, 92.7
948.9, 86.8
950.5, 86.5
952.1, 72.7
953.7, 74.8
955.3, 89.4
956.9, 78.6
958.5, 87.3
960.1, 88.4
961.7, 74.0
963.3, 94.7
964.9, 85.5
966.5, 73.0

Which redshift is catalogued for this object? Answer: 0.31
